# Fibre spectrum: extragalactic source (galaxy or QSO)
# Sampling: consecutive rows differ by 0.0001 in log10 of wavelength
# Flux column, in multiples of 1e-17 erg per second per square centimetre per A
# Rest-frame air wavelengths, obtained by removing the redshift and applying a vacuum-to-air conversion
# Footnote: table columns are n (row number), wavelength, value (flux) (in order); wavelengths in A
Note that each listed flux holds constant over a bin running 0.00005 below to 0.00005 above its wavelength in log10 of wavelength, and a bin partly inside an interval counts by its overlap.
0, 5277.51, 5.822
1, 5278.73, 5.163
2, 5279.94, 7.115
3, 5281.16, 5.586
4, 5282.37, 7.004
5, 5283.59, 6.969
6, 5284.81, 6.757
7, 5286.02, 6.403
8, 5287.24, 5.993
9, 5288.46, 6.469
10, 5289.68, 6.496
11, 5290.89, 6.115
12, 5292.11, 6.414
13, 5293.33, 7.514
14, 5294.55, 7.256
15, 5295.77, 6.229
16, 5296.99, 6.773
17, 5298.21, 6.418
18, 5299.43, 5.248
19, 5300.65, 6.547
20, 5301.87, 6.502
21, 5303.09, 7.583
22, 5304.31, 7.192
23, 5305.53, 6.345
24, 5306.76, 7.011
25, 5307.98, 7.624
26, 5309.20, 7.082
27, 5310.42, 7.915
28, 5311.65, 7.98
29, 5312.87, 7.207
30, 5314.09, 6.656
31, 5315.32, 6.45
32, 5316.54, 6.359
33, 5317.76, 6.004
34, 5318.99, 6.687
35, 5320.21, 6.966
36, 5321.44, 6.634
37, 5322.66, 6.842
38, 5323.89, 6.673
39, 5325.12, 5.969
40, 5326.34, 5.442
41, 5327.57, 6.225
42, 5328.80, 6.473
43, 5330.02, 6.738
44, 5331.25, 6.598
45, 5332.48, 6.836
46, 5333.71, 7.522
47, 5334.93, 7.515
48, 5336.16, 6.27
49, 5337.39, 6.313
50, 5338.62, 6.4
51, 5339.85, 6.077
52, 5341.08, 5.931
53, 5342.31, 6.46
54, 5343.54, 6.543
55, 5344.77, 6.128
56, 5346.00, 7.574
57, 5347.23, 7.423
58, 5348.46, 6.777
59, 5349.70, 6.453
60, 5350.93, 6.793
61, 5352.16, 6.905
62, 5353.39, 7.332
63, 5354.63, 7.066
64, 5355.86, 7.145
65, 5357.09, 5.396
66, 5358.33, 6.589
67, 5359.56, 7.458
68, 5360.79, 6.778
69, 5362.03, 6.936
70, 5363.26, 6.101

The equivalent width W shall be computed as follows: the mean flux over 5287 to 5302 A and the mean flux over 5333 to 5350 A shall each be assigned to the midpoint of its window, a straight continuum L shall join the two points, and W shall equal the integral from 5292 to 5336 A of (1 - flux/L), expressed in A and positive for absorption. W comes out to -1.39 A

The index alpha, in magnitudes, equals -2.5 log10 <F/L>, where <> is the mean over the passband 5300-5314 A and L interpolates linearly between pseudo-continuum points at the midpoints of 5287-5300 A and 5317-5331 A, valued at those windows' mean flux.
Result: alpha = -0.11 mag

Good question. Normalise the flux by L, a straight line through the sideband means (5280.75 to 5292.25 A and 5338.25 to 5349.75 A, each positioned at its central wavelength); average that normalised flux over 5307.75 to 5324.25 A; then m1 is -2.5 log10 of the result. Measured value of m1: -0.07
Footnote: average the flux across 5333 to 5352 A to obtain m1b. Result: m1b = 6.69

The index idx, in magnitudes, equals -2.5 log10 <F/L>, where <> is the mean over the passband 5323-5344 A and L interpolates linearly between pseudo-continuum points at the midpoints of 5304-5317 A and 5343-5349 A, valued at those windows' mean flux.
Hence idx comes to 0.08 mag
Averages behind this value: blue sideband 7.08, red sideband 6.9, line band 6.47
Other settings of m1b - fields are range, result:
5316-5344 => 6.5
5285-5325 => 6.73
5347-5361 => 6.83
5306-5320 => 6.99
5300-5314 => 7.16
